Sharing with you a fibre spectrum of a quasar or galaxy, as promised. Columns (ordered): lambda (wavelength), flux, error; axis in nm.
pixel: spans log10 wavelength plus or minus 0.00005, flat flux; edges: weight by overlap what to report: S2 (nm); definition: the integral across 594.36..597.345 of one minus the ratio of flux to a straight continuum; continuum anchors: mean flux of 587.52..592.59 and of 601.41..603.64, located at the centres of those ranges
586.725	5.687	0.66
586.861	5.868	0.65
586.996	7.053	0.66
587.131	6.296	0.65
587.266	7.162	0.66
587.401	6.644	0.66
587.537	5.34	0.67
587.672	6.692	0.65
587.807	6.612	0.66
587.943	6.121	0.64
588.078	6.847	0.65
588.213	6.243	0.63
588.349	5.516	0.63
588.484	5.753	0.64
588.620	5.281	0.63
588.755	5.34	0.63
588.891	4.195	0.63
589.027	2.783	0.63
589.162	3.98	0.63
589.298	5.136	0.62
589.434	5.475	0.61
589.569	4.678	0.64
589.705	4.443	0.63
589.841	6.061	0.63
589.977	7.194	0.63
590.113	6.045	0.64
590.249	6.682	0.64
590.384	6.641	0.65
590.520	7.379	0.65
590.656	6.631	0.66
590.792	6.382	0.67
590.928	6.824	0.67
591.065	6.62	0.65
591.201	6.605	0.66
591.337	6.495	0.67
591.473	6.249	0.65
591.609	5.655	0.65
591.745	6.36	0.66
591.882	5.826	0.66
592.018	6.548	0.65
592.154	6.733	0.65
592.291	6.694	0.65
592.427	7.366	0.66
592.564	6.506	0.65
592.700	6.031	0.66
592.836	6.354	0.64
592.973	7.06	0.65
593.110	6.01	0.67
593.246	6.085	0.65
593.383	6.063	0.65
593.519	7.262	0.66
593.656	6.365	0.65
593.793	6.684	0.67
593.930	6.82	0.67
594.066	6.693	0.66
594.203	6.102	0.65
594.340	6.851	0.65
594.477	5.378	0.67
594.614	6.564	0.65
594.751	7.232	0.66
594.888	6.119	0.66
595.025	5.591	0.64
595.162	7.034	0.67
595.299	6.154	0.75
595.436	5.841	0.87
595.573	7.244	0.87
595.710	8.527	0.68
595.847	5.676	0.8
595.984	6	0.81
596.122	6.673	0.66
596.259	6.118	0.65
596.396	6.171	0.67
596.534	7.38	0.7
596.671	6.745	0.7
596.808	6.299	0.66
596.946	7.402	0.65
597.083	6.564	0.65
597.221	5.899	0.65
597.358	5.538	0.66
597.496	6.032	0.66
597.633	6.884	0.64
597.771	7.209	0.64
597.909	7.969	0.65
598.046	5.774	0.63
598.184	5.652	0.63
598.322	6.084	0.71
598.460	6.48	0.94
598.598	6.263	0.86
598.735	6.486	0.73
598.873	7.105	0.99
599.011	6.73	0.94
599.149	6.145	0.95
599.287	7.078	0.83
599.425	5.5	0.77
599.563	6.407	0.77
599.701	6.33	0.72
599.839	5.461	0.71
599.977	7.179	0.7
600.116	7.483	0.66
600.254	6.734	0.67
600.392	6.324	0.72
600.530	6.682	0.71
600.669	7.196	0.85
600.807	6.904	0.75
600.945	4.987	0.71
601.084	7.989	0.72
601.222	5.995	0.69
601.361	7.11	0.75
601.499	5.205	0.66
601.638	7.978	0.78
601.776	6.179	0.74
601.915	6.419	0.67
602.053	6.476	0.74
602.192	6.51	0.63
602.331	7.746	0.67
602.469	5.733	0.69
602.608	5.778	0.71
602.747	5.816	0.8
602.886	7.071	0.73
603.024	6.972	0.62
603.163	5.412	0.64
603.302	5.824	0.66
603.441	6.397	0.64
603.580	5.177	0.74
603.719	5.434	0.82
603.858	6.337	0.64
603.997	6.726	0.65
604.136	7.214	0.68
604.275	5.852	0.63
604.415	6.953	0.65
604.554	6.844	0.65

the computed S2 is -0.170 nm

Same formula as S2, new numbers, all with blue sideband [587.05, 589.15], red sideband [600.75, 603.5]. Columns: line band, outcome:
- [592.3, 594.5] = -0.184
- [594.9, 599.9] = -0.210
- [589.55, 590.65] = -0.073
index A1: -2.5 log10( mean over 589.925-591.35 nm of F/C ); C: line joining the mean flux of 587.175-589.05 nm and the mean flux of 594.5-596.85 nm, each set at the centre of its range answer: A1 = -0.11 mag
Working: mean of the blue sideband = 5.83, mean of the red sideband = 6.53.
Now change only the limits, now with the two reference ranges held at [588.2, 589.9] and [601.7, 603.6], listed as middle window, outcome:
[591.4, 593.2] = -0.21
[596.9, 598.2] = -0.13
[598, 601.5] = -0.08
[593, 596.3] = -0.18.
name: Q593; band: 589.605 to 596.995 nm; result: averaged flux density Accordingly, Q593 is 6.48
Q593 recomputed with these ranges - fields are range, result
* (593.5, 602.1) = 6.53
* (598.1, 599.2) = 6.36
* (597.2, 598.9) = 6.41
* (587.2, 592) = 5.95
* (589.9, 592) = 6.5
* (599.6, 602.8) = 6.53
